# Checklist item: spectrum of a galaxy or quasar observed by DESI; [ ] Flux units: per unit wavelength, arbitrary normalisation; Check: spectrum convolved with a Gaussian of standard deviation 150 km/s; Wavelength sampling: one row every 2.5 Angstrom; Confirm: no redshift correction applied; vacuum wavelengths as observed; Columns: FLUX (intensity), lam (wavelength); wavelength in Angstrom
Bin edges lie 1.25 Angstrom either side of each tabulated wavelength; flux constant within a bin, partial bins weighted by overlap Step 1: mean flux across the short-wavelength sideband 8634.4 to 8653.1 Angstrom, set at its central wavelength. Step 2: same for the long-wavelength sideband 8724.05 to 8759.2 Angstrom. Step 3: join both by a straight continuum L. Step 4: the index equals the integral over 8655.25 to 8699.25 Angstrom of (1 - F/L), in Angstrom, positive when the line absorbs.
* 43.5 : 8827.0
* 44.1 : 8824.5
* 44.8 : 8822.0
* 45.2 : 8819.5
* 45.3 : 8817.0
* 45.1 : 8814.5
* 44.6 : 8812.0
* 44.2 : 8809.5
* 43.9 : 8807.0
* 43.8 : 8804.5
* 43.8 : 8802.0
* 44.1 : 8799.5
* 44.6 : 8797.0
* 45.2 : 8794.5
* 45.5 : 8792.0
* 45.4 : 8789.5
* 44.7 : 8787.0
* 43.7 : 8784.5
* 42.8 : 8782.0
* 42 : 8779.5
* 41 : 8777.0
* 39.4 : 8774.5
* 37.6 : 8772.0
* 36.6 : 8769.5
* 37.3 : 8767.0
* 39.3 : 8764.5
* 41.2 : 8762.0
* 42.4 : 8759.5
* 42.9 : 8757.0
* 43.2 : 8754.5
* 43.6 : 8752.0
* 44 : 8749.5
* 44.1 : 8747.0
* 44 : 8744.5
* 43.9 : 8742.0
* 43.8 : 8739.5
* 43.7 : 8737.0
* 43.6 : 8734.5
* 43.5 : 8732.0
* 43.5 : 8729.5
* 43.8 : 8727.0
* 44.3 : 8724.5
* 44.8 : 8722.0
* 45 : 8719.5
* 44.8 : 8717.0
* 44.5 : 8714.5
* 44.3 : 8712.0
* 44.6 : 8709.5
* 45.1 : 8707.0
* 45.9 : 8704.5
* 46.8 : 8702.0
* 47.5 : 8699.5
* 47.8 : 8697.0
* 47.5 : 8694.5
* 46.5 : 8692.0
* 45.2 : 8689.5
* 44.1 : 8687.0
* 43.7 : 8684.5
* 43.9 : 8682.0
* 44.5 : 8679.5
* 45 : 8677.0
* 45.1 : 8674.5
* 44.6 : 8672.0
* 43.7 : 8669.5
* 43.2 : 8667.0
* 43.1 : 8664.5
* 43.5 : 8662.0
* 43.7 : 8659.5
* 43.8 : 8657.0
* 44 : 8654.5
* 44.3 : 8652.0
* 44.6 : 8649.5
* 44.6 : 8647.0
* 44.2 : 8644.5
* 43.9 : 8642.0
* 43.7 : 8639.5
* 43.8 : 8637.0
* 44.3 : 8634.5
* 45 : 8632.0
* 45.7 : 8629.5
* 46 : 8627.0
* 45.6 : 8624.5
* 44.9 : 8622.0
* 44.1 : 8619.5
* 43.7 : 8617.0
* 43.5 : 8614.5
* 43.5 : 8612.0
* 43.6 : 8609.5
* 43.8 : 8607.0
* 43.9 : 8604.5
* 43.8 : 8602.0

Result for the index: -0.7 Angstrom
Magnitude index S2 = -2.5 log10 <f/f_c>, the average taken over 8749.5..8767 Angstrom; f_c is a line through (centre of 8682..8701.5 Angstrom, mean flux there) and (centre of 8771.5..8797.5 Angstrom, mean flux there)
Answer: 0.05 mag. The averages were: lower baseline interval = 45.9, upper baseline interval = 43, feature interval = 41.9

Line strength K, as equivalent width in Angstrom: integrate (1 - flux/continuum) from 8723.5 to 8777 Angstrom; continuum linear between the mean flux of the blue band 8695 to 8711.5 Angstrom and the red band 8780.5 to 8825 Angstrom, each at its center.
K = 3.9 Angstrom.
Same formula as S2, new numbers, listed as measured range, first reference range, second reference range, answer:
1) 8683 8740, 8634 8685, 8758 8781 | -0.07 mag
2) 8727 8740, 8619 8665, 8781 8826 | 0.02 mag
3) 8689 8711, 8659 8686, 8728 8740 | -0.06 mag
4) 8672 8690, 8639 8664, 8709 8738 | -0.01 mag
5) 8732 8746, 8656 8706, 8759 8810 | -0.01 mag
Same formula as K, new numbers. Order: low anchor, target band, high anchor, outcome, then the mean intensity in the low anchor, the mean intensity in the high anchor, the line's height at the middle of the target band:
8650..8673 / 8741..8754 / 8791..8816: 0.10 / 43.8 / 44.5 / 44.2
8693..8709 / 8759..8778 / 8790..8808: 2.50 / 46.7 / 44.5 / 45.1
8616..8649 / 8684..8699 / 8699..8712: -0.16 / 44.6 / 45.7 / 45.5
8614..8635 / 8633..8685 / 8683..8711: 1.42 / 44.8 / 45.9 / 45.3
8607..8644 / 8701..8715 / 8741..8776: -0.89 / 44.4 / 41.4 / 42.5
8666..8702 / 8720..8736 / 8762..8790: -0.32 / 45.2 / 40.8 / 43.1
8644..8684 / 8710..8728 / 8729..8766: -0.45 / 44.1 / 43.1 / 43.4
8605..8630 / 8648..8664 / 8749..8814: 0.00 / 44.4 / 42.6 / 44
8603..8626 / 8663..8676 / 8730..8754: 0.00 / 44.1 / 43.8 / 43.9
